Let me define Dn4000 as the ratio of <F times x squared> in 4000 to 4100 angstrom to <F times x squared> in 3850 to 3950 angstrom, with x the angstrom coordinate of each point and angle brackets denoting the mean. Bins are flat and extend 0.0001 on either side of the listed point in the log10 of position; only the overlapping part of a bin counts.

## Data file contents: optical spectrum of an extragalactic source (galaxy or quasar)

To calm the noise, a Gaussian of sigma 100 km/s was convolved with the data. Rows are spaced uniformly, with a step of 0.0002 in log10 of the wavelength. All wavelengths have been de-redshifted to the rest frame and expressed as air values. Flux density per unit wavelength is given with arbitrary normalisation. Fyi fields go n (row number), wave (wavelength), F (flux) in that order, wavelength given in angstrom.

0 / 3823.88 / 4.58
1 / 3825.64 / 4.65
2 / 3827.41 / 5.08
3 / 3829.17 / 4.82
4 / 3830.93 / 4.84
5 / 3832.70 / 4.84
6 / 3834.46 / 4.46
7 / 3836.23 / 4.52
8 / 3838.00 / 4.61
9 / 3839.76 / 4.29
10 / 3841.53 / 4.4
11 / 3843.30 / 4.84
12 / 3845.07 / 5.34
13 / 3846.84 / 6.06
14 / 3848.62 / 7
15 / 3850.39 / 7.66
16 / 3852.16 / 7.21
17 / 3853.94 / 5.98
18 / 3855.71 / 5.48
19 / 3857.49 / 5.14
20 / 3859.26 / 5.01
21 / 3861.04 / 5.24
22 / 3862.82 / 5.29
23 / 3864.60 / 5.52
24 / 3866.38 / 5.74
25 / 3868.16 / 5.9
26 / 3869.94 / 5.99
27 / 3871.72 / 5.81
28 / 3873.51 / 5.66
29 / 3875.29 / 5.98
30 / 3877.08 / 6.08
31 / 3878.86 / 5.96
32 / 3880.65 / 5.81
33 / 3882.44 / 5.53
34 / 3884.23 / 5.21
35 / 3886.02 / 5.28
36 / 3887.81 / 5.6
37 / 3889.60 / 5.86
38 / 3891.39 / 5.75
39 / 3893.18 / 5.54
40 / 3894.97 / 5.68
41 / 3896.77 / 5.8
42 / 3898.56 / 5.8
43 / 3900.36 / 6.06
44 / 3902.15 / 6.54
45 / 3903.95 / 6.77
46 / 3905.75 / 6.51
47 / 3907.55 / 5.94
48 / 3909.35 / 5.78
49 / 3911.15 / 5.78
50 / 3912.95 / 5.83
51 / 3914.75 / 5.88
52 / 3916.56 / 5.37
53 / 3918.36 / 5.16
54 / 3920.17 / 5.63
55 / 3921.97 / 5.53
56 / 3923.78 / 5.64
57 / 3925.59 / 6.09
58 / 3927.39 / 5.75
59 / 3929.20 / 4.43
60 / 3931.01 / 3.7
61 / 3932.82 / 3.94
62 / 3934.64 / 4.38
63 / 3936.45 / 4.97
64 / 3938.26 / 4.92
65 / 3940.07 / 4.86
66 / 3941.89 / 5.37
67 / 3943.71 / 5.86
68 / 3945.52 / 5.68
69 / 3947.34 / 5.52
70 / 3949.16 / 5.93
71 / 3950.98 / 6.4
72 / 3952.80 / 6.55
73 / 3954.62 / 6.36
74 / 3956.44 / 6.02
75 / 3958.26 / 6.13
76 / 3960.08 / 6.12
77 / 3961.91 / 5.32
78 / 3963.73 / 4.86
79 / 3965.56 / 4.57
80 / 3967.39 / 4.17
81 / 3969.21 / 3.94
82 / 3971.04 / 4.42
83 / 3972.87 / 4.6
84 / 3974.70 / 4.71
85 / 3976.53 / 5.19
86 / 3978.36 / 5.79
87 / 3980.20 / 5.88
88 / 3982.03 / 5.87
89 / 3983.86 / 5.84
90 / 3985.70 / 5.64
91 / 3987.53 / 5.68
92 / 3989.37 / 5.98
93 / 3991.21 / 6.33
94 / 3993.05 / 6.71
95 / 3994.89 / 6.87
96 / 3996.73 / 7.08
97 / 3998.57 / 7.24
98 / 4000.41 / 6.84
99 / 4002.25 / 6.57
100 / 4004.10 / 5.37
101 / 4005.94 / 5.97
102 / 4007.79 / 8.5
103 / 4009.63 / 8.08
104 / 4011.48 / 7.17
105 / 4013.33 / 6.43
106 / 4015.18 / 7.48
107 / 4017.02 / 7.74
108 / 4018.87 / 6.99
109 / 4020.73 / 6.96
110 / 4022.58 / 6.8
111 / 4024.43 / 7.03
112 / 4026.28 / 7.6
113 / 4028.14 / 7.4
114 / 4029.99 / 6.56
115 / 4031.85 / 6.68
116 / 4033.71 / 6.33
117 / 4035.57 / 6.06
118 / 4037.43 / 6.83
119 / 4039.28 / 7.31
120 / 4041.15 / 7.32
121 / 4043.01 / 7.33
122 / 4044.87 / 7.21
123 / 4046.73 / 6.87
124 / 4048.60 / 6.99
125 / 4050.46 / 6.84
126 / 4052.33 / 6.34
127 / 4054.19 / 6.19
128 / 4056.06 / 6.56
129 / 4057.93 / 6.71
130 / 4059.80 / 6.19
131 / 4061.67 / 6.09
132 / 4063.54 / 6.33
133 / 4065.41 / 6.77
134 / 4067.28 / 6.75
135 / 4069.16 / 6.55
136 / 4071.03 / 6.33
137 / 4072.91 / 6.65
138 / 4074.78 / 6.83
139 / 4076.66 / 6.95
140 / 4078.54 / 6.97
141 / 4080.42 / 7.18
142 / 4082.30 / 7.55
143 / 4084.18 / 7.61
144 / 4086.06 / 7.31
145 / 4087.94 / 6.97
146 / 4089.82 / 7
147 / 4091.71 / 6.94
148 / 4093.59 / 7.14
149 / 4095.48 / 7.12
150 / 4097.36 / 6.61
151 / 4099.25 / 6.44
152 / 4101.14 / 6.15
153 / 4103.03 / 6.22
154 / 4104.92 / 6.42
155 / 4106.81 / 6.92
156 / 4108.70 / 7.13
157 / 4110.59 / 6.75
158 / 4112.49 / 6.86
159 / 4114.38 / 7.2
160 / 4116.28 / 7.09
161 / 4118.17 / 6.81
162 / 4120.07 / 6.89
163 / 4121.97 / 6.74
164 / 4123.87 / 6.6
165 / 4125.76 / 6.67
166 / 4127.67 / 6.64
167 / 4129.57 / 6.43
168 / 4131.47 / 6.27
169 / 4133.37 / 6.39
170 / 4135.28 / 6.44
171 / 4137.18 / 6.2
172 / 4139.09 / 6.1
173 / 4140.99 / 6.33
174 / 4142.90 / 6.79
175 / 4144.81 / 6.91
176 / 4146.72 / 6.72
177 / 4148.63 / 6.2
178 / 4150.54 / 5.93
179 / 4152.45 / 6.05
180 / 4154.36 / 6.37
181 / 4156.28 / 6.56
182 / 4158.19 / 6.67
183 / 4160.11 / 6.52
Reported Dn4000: 1.32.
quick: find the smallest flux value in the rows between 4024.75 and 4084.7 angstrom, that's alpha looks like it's 6.06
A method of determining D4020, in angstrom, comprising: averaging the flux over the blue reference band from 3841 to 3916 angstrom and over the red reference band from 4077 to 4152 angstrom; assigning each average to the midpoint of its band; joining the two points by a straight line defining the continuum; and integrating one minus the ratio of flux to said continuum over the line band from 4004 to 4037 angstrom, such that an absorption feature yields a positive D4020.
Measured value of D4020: -3.23 angstrom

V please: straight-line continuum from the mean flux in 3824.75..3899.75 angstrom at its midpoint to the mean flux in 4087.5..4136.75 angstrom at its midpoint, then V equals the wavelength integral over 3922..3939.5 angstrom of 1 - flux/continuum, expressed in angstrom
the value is 2.81 angstrom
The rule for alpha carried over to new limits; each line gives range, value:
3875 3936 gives 3.7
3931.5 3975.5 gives 3.94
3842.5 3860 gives 4.84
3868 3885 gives 5.21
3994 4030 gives 5.37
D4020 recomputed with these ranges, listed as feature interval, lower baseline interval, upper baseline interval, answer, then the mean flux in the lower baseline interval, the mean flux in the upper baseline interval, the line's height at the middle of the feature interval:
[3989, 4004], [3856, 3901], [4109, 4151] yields -1.4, 5.65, 6.6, 6.1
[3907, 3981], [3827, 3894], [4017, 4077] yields 9.0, 5.51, 6.77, 6.08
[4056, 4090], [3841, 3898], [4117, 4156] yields -2.7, 5.74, 6.48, 6.3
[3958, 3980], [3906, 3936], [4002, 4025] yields 4.3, 5.32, 7.02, 6.2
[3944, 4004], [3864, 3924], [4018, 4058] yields 5.8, 5.79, 6.86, 6.39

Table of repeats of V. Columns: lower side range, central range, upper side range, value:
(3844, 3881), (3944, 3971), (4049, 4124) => 3.2 angstrom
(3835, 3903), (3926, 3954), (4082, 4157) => 3.3 angstrom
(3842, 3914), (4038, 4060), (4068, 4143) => -1.1 angstrom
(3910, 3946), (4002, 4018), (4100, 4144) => -3.4 angstrom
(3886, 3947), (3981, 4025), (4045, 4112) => -3.7 angstrom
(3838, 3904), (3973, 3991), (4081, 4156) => 1.6 angstrom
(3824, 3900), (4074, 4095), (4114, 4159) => -2.6 angstrom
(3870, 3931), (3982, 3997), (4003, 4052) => 0.9 angstrom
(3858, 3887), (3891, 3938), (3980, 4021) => 3.3 angstrom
